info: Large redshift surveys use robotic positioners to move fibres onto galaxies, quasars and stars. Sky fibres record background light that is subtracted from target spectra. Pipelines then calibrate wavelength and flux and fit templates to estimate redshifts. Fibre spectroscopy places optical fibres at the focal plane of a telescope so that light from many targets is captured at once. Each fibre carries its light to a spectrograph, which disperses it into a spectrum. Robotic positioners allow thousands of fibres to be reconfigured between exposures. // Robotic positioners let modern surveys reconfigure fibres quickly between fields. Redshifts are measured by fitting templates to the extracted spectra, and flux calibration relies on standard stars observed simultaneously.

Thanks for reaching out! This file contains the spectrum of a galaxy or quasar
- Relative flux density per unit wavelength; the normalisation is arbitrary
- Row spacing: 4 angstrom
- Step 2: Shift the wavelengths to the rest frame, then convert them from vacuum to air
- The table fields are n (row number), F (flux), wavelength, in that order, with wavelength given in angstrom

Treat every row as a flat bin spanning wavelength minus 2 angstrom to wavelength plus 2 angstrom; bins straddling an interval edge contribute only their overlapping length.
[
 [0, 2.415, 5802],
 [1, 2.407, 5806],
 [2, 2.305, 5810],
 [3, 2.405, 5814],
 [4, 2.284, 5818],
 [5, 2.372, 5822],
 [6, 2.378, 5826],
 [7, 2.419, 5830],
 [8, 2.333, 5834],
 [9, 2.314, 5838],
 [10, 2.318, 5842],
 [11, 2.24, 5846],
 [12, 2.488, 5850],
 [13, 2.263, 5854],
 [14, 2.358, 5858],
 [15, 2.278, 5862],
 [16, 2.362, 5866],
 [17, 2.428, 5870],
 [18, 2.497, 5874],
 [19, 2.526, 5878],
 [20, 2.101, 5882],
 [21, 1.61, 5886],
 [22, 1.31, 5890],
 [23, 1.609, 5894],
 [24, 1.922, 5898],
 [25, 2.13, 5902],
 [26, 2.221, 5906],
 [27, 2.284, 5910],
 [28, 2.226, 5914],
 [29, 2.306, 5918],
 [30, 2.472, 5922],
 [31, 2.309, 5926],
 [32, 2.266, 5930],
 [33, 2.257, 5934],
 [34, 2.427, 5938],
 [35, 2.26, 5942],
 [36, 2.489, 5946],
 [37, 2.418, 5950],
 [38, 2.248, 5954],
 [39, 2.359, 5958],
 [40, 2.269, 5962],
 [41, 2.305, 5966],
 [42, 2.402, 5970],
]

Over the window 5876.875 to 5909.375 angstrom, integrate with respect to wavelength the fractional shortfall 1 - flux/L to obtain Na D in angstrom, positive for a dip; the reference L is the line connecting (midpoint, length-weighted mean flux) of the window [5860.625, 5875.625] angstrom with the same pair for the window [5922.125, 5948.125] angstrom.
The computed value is 6.1 angstrom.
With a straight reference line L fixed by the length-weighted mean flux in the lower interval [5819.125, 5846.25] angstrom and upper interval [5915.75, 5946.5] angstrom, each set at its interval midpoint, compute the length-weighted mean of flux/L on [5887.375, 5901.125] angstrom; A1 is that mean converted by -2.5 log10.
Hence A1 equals 0.38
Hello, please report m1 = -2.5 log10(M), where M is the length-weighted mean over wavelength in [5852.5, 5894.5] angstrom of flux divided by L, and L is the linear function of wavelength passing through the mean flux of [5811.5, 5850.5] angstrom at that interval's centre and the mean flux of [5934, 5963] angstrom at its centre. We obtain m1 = 0.10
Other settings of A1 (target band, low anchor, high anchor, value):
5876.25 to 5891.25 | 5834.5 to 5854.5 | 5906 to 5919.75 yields 0.20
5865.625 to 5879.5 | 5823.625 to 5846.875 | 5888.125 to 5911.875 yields -0.18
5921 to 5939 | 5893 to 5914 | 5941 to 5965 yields -0.06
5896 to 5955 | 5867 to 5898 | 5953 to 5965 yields -0.05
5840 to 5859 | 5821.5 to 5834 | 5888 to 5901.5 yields -0.09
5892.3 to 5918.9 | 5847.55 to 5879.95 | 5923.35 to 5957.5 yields 0.13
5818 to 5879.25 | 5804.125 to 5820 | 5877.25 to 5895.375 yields -0.15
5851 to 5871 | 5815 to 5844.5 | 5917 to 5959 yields 0.00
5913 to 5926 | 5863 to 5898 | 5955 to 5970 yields -0.08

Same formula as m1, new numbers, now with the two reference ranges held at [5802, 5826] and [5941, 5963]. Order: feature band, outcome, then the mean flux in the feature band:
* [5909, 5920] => 0.04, 2.27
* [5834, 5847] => 0.03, 2.3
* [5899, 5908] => 0.10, 2.15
